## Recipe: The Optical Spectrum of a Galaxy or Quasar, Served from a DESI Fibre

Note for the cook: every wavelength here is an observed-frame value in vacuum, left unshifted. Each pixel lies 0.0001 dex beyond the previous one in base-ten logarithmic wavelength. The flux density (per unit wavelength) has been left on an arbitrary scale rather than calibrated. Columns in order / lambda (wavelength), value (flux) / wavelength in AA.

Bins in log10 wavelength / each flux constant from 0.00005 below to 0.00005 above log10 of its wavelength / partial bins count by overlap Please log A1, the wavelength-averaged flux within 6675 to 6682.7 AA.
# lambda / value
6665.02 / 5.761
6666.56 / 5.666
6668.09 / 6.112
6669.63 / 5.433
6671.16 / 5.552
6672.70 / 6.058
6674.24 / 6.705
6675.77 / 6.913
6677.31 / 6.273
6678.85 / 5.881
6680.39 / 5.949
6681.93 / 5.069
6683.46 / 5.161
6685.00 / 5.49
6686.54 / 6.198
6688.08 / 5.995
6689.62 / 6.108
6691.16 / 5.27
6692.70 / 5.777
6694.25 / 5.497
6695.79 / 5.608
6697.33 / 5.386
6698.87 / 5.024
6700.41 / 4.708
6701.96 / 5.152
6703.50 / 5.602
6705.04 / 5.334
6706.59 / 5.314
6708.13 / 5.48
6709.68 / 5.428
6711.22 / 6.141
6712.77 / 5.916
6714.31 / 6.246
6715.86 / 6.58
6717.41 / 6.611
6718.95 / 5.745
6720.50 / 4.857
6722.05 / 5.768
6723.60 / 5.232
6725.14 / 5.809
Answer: 6.02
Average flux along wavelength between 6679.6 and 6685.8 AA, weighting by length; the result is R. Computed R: 5.43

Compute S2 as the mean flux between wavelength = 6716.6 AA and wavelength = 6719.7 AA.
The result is 6.19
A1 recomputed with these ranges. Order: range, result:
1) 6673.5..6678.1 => 6.63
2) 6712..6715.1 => 6.09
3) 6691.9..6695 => 5.62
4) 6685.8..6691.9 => 5.89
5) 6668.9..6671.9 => 5.5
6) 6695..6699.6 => 5.35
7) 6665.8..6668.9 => 5.89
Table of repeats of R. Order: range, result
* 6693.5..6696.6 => 5.56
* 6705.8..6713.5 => 5.65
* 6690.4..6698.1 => 5.51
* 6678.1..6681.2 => 5.9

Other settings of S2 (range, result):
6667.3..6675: 5.97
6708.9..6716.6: 6.06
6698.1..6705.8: 5.17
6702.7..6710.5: 5.44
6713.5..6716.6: 6.41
